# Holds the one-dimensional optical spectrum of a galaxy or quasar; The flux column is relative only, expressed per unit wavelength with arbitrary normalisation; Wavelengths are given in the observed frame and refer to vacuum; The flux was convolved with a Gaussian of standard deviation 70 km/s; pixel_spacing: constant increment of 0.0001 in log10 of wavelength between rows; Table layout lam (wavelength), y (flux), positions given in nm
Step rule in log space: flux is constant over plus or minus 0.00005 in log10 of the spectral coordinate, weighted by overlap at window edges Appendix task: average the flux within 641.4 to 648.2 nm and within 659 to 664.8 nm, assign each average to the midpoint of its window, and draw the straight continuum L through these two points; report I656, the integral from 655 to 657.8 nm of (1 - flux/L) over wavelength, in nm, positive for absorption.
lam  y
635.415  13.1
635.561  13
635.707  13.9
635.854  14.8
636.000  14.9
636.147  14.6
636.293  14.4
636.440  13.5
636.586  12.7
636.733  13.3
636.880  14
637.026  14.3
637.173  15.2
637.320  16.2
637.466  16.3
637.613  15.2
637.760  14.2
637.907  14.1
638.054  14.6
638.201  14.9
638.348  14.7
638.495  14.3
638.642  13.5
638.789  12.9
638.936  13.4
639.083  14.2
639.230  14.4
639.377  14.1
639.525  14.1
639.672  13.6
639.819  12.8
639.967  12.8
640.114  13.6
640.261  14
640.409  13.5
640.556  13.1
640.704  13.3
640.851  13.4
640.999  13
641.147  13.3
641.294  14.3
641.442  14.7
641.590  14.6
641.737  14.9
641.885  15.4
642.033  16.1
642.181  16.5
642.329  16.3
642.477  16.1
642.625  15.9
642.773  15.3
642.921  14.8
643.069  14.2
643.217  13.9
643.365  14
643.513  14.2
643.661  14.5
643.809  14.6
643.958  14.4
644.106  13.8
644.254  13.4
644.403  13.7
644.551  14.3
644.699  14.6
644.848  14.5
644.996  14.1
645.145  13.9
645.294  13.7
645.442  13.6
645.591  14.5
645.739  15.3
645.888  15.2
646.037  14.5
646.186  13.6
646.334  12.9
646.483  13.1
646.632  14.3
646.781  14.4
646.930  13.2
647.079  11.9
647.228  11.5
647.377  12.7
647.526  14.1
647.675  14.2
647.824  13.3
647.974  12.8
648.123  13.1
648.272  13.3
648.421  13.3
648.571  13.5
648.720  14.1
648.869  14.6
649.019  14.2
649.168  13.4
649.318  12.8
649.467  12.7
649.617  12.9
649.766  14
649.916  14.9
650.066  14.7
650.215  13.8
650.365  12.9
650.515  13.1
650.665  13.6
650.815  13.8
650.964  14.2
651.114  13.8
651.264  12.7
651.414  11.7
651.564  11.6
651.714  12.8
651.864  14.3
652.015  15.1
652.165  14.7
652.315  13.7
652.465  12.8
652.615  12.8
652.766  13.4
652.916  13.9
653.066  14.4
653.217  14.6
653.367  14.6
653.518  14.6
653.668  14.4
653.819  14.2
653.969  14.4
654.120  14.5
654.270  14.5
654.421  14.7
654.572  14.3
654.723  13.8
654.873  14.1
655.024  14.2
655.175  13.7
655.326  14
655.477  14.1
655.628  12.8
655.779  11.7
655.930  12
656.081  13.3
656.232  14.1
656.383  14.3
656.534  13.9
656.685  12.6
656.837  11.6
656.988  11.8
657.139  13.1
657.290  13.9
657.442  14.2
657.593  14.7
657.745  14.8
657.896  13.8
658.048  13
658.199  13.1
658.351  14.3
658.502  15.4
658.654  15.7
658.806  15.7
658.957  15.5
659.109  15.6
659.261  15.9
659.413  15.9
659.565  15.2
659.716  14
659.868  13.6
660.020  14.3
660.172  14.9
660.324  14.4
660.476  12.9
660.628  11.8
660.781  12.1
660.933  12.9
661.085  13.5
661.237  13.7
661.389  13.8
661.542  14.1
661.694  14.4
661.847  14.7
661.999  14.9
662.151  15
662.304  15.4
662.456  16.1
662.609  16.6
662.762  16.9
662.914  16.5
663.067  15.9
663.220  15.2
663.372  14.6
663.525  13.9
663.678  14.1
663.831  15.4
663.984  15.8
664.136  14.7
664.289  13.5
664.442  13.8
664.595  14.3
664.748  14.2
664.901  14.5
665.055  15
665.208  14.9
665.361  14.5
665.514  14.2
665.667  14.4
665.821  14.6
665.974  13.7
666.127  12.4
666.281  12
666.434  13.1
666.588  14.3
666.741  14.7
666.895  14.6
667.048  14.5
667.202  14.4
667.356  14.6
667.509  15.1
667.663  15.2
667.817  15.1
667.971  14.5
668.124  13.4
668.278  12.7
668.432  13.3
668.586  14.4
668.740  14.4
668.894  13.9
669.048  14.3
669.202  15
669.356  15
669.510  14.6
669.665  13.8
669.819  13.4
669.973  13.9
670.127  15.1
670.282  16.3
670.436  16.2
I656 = 0.21 nm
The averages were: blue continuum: 14.2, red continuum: 14.6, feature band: 13.4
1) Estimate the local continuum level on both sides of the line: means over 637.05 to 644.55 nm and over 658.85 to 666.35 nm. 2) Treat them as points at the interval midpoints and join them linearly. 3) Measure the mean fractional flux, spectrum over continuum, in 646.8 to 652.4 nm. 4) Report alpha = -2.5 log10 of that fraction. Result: 0.08 mag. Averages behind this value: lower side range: 14.4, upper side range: 14.5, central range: 13.4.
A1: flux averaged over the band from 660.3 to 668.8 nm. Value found 14.3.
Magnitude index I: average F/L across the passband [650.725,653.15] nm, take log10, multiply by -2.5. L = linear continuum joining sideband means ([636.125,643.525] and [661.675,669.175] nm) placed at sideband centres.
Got 0.07 mag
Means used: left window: 14.3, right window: 14.5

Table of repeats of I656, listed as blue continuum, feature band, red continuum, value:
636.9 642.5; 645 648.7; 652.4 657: 0.12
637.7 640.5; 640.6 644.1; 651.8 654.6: -0.18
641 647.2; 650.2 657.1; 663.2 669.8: 0.35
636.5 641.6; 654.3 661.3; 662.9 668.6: 0.17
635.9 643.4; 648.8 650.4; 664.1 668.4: 0.06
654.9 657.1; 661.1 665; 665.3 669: -0.32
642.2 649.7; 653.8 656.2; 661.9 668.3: 0.09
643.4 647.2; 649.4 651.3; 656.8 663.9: 0.07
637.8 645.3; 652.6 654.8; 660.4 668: 0.01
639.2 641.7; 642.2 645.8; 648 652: -0.24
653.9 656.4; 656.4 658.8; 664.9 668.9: 0.01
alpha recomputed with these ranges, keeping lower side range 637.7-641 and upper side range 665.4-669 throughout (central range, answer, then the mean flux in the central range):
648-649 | 0.02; 13.6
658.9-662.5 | -0.03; 14.3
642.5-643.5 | -0.07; 14.7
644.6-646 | -0.04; 14.4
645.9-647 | 0.00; 13.8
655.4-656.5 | 0.06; 13.2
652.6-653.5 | -0.01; 14.1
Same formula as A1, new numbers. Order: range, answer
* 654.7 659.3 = 13.9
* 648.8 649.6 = 13.5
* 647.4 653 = 13.5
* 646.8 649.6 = 13.3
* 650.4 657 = 13.6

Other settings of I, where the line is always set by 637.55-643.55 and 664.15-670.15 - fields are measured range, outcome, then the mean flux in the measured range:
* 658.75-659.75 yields -0.091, 15.5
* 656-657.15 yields 0.091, 13.1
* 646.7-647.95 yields 0.089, 13.1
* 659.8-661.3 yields 0.063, 13.4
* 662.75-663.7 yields -0.078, 15.3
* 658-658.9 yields -0.030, 14.6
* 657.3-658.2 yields 0.018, 14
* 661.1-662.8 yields -0.056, 15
